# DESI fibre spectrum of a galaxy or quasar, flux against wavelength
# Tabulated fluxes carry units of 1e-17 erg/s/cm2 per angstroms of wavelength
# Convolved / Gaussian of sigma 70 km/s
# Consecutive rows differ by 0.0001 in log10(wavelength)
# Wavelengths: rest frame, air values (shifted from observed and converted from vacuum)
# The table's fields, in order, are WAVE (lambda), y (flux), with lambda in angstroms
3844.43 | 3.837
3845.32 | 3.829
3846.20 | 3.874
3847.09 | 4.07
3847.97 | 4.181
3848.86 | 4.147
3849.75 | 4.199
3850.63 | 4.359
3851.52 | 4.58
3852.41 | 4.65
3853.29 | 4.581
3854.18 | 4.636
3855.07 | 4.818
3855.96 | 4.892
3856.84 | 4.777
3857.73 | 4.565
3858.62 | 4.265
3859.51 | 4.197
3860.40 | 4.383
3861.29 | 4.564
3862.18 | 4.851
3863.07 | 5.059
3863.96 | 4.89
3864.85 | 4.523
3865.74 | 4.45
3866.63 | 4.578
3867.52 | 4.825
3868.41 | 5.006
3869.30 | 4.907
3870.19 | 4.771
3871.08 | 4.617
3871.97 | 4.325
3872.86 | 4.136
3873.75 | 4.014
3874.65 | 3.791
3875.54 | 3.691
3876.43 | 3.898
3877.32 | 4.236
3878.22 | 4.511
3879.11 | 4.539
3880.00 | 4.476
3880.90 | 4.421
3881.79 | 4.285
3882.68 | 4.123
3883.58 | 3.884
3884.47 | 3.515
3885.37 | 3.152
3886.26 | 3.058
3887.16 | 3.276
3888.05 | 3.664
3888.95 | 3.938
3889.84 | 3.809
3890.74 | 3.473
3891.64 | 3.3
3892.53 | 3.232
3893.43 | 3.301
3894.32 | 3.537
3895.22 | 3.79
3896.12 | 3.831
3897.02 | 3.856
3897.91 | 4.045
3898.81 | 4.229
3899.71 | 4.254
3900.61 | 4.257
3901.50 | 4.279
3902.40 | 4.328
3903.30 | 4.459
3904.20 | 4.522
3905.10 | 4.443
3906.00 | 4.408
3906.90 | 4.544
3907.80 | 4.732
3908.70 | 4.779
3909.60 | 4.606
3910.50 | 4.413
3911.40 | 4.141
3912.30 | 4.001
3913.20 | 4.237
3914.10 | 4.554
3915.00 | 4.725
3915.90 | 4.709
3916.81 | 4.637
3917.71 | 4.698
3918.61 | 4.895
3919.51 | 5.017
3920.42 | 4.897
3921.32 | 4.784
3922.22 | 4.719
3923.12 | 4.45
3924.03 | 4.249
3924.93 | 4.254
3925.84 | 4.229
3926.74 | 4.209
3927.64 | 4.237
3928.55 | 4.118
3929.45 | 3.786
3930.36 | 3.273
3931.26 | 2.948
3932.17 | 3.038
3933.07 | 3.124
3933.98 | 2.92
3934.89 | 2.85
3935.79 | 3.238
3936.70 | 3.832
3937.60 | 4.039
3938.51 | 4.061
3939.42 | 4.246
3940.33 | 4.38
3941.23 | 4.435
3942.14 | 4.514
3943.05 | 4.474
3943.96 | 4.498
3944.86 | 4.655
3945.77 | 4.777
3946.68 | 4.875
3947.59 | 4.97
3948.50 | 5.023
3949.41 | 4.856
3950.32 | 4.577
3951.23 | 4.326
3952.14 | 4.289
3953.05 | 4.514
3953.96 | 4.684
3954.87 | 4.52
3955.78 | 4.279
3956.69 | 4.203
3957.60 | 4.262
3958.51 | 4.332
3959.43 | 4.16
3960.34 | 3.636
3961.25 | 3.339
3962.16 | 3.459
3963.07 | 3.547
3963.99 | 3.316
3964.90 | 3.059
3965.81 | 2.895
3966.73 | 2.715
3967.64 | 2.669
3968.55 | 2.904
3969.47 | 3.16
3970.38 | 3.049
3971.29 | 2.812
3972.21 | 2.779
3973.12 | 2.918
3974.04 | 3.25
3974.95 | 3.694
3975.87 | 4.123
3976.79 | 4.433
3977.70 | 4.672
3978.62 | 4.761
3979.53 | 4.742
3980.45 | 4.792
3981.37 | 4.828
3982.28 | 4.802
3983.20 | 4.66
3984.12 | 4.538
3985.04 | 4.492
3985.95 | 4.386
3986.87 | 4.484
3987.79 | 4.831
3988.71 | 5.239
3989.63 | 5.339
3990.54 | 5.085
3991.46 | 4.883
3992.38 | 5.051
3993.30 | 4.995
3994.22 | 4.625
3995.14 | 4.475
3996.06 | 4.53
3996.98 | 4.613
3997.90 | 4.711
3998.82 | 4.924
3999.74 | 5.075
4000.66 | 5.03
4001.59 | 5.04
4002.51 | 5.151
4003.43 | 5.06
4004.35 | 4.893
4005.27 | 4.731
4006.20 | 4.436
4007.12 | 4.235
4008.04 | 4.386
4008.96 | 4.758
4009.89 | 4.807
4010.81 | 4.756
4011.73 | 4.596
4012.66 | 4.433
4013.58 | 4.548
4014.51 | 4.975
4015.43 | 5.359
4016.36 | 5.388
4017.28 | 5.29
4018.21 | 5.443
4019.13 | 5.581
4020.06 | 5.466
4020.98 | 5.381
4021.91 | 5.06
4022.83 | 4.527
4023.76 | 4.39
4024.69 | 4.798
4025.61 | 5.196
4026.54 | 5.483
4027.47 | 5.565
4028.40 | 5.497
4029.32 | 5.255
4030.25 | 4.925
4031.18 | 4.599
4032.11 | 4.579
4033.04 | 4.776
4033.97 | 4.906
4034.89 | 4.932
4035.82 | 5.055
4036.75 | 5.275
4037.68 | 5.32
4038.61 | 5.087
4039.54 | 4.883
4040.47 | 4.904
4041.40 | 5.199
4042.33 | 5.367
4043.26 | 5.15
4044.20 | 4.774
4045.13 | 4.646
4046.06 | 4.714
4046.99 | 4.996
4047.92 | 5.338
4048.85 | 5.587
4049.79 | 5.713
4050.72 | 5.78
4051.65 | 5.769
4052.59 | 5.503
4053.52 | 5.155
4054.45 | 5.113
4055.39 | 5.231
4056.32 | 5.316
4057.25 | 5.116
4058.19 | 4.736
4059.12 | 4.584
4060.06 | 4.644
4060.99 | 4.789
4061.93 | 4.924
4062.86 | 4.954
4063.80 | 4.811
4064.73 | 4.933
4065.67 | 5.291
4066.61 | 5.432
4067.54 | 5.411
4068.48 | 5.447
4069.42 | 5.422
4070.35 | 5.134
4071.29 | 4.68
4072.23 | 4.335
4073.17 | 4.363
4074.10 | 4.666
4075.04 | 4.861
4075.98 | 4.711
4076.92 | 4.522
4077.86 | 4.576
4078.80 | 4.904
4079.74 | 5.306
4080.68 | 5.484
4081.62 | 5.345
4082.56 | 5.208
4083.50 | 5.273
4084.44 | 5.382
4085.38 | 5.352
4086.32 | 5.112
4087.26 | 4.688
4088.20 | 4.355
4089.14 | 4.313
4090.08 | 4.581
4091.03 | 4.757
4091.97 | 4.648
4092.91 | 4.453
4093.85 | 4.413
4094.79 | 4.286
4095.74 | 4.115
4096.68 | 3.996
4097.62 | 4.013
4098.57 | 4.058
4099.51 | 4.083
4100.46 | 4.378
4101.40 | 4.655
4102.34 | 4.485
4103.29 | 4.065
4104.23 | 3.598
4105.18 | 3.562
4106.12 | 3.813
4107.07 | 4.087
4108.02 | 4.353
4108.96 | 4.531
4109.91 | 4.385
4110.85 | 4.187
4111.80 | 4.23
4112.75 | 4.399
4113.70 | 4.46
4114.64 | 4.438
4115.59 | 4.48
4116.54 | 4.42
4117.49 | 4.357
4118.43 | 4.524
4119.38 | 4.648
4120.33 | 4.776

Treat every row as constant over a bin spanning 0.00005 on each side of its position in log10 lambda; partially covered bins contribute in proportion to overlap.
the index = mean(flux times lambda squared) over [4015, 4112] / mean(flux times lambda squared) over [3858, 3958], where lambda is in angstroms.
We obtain 1.24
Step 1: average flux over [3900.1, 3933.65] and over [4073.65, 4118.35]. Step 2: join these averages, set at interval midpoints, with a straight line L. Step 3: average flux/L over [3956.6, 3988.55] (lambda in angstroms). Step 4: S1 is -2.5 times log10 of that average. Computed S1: 0.14 mag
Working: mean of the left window 4.31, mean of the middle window 3.86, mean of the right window 4.52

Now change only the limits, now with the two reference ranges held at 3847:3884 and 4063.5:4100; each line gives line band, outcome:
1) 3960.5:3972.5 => 0.44 mag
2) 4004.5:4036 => -0.06 mag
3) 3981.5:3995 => -0.04 mag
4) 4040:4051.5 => -0.10 mag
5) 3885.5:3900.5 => 0.22 mag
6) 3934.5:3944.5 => 0.12 mag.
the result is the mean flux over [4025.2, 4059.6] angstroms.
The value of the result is 5.13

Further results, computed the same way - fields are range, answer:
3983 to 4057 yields 4.99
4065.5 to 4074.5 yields 5.01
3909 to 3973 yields 4.04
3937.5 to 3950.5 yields 4.57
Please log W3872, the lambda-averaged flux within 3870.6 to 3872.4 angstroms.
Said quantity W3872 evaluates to 4.48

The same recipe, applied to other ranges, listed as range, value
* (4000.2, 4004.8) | 5.03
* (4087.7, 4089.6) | 4.35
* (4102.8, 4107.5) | 3.82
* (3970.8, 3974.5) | 2.95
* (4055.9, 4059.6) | 4.93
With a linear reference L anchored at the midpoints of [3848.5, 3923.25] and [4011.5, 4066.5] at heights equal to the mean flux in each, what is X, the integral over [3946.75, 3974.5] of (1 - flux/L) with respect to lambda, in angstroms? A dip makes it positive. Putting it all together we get 5.4 angstroms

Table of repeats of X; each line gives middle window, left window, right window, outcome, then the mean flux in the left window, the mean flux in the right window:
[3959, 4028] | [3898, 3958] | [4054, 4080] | 2.3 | 4.31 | 4.93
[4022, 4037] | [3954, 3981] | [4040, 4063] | -0.7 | 3.69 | 5.12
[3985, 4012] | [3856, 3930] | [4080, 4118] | -2.6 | 4.27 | 4.47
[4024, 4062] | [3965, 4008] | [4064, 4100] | -4.1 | 4.33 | 4.79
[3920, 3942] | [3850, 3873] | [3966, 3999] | 2.3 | 4.63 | 4.23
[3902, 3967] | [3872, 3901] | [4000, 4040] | 0.8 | 3.87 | 4.97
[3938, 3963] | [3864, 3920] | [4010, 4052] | 1.1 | 4.21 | 5.09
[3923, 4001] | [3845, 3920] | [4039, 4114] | 5.8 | 4.27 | 4.78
